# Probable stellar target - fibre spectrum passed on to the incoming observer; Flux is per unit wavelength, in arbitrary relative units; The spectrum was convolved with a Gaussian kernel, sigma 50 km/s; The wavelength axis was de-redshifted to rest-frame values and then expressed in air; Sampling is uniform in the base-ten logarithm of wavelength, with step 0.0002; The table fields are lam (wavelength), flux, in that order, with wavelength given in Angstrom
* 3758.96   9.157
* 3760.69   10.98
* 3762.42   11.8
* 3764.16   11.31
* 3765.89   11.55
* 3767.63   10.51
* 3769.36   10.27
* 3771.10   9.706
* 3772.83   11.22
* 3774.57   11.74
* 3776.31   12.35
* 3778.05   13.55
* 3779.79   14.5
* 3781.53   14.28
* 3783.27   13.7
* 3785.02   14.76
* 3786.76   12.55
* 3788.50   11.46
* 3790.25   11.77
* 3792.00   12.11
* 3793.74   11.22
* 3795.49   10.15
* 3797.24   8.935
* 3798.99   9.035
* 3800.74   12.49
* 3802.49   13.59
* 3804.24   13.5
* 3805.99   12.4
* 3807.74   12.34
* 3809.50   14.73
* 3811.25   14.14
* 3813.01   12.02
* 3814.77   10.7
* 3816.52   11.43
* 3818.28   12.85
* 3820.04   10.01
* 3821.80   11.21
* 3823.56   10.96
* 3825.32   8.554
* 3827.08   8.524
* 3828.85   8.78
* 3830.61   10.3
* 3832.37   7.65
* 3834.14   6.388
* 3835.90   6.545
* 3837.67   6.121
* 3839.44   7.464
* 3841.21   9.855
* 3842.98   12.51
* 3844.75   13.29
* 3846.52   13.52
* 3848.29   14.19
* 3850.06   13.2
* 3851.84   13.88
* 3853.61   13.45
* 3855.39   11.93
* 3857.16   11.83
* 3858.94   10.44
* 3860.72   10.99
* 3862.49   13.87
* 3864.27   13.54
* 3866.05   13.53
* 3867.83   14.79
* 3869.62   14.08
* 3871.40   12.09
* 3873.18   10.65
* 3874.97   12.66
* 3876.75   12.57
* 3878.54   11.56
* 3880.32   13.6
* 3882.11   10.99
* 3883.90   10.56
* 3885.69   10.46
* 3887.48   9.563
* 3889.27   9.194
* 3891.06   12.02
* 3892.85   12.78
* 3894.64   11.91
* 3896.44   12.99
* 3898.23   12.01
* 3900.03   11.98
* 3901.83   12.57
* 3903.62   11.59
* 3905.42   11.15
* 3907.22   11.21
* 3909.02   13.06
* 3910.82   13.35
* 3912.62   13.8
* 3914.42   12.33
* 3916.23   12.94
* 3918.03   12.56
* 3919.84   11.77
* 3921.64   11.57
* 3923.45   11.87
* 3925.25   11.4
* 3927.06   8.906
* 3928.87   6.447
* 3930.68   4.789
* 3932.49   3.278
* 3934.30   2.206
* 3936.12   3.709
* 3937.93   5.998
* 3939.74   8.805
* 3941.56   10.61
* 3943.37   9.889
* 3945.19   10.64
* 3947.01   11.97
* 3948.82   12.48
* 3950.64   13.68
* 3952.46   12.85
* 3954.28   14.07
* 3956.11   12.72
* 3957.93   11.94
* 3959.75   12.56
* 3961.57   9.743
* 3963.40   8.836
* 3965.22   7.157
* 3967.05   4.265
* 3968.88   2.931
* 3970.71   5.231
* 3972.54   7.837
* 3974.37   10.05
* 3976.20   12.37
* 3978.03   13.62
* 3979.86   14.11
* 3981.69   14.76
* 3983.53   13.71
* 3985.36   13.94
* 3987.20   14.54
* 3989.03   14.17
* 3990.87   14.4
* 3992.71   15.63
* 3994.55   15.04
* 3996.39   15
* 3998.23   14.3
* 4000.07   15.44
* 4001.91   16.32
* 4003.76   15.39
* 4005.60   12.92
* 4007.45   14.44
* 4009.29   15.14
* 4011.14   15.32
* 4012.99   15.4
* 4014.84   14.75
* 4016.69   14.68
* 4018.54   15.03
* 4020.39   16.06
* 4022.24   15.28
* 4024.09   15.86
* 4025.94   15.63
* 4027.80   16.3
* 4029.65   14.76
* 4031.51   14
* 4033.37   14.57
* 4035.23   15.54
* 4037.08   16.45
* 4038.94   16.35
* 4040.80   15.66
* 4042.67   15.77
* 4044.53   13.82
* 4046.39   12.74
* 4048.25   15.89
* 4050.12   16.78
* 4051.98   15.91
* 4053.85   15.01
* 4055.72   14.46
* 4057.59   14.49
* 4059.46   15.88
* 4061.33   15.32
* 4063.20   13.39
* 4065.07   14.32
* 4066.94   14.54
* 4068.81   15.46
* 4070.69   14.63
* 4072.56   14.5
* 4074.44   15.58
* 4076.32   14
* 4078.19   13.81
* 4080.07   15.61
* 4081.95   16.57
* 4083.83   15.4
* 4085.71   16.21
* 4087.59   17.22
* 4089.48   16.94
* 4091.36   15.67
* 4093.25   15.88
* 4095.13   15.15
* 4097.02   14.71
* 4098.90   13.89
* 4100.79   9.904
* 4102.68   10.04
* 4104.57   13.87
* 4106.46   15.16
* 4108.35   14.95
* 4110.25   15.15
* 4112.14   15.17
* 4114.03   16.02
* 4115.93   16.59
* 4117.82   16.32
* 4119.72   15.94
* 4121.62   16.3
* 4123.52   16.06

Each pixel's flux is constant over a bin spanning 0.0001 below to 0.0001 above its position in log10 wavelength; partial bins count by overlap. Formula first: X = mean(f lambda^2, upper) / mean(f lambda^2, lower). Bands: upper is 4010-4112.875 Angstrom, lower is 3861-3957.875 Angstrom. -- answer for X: 1.5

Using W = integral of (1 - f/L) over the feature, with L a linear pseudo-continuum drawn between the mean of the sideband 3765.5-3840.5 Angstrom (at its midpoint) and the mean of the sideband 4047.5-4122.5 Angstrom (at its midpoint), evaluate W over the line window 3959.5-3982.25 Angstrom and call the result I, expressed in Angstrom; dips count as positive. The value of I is 7.0 Angstrom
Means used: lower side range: 11.1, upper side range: 15.1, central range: 9.33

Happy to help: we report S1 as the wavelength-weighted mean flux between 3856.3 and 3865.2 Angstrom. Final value 12.1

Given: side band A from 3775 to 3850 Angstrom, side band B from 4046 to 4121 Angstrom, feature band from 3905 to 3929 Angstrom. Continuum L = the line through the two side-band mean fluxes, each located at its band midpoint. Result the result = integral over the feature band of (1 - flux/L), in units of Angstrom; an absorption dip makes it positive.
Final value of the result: 1.85 Angstrom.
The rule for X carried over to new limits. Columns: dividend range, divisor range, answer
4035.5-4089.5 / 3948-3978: 1.60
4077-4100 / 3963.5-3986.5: 1.64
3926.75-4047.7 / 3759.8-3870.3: 1.17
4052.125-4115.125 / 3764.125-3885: 1.45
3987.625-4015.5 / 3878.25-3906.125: 1.36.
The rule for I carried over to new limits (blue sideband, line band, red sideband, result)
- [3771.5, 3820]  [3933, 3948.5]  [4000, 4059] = 6.7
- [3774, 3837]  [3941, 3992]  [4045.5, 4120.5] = 8.3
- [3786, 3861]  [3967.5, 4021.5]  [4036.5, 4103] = 1.4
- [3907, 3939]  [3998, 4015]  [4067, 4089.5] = -3.1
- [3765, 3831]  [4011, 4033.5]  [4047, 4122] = -1.4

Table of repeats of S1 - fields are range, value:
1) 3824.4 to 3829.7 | 8.63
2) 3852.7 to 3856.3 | 12.7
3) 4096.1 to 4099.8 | 14.3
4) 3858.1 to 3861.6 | 10.7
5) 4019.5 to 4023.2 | 15.7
